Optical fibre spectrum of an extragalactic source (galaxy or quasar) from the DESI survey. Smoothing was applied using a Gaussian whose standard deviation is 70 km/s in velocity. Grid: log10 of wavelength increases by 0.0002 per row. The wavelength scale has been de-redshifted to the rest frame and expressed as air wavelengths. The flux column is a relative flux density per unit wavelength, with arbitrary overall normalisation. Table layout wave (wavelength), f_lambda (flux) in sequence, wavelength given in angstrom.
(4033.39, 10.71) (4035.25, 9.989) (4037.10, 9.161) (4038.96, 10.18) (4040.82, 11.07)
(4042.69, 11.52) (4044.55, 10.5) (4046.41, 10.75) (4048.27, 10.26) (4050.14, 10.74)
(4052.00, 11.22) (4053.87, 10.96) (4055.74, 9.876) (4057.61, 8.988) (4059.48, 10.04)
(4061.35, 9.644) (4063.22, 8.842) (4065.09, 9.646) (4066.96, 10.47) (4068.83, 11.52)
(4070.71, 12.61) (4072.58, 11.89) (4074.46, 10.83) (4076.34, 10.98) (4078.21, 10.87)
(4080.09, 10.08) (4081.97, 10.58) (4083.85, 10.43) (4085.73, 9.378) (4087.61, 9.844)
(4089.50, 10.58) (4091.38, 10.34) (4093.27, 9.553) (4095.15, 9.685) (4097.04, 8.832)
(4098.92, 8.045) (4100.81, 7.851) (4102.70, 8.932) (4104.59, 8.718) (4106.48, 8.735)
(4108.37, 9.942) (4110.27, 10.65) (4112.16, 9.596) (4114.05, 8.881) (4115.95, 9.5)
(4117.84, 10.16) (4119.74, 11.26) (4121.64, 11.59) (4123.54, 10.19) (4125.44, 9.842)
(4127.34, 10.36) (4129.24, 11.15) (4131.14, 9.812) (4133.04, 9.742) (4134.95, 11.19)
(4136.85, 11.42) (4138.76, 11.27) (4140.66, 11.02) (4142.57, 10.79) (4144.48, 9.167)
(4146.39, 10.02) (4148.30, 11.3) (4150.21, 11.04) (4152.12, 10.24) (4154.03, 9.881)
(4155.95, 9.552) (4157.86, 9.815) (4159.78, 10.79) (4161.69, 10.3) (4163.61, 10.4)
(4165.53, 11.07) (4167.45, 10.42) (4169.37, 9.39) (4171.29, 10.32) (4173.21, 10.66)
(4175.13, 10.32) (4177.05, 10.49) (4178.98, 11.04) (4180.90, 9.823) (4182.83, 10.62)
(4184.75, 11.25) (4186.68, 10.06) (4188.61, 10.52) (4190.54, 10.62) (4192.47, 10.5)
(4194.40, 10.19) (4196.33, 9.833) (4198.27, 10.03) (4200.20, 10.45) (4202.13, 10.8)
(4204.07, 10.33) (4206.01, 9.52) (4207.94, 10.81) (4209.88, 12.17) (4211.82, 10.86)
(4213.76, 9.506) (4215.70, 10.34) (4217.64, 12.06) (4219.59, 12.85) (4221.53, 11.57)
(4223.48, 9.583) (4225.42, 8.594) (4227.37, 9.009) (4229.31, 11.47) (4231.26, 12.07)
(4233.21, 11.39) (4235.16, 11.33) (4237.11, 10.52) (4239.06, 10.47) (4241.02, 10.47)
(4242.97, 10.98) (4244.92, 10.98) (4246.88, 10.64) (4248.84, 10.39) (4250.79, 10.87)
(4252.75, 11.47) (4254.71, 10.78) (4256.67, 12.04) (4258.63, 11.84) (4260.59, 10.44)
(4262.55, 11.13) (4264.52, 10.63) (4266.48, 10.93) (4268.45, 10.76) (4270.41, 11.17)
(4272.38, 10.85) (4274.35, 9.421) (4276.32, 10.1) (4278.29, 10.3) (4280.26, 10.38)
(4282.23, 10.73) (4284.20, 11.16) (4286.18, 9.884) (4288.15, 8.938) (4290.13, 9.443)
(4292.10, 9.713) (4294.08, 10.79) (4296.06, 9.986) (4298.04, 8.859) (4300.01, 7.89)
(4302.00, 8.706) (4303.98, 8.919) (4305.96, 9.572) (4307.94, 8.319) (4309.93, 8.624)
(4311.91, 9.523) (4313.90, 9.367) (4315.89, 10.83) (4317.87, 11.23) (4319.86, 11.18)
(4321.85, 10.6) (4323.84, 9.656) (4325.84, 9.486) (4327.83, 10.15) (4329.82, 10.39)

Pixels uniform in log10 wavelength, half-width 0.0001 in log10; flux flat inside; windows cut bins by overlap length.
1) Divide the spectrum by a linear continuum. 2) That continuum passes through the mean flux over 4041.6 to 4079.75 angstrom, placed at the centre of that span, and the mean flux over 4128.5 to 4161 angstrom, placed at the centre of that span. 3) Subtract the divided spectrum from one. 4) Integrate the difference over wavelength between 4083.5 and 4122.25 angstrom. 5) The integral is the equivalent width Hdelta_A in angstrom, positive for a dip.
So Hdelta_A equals 3.4 angstrom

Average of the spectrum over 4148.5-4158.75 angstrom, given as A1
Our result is 10.2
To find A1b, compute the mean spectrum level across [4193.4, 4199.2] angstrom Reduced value 10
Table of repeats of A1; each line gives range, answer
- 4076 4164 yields 10.1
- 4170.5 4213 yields 10.5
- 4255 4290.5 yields 10.6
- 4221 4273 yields 10.8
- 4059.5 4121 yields 9.97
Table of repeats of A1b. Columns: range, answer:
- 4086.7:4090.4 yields 10.2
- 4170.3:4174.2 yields 10.5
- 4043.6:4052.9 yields 10.7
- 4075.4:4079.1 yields 10.9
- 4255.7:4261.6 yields 11.4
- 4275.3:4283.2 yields 10.4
